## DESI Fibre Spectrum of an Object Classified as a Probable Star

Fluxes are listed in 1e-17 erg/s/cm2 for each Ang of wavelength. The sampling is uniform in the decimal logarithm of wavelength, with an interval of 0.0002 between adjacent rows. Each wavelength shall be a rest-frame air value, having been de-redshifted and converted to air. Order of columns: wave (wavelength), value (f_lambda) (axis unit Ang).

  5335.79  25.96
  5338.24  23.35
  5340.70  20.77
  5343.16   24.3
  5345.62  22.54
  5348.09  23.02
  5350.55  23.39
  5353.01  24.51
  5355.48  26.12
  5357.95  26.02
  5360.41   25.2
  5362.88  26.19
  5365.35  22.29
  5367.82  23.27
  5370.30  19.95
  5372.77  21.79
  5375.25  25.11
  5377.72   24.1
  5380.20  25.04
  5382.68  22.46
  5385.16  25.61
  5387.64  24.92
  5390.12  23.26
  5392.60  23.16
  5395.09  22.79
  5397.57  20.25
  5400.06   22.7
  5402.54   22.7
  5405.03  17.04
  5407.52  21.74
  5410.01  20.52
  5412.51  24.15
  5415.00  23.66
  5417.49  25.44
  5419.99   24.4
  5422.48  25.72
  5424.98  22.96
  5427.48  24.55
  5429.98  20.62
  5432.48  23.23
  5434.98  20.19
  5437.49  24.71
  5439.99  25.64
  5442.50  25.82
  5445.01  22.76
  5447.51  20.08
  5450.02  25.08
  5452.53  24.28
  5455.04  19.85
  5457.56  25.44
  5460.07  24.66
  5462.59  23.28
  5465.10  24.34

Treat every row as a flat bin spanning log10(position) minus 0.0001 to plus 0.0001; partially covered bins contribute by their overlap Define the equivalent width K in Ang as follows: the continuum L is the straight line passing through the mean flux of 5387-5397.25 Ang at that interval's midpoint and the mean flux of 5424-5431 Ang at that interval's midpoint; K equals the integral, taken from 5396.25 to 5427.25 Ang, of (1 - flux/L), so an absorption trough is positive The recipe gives 0.4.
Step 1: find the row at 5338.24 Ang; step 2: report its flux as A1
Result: 23.35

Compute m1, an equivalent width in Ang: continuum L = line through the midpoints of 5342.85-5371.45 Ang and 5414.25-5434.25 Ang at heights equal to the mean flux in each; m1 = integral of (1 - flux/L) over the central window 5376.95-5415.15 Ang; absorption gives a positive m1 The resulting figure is 1.8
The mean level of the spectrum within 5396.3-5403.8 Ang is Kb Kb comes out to 21.9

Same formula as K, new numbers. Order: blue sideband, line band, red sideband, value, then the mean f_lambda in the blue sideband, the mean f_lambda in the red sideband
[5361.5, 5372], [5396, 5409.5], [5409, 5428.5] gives 1.55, 22.9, 24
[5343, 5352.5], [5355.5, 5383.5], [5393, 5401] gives -1.43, 23.3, 22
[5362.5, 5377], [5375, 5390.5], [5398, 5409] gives -1.52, 23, 21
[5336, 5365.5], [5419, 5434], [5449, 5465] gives 0.24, 24.1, 23.8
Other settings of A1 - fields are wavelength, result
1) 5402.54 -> 22.7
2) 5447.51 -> 20.08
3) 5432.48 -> 23.23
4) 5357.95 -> 26.02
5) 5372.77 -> 21.79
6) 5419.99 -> 24.4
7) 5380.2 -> 25.04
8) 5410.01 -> 20.52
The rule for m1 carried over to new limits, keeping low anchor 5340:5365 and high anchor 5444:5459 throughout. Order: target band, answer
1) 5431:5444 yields -0.4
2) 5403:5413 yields 1.2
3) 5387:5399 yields 0.5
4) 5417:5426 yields -0.5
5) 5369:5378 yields 0.5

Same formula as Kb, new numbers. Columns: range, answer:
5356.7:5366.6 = 24.9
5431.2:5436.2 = 21.7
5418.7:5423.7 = 25.1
